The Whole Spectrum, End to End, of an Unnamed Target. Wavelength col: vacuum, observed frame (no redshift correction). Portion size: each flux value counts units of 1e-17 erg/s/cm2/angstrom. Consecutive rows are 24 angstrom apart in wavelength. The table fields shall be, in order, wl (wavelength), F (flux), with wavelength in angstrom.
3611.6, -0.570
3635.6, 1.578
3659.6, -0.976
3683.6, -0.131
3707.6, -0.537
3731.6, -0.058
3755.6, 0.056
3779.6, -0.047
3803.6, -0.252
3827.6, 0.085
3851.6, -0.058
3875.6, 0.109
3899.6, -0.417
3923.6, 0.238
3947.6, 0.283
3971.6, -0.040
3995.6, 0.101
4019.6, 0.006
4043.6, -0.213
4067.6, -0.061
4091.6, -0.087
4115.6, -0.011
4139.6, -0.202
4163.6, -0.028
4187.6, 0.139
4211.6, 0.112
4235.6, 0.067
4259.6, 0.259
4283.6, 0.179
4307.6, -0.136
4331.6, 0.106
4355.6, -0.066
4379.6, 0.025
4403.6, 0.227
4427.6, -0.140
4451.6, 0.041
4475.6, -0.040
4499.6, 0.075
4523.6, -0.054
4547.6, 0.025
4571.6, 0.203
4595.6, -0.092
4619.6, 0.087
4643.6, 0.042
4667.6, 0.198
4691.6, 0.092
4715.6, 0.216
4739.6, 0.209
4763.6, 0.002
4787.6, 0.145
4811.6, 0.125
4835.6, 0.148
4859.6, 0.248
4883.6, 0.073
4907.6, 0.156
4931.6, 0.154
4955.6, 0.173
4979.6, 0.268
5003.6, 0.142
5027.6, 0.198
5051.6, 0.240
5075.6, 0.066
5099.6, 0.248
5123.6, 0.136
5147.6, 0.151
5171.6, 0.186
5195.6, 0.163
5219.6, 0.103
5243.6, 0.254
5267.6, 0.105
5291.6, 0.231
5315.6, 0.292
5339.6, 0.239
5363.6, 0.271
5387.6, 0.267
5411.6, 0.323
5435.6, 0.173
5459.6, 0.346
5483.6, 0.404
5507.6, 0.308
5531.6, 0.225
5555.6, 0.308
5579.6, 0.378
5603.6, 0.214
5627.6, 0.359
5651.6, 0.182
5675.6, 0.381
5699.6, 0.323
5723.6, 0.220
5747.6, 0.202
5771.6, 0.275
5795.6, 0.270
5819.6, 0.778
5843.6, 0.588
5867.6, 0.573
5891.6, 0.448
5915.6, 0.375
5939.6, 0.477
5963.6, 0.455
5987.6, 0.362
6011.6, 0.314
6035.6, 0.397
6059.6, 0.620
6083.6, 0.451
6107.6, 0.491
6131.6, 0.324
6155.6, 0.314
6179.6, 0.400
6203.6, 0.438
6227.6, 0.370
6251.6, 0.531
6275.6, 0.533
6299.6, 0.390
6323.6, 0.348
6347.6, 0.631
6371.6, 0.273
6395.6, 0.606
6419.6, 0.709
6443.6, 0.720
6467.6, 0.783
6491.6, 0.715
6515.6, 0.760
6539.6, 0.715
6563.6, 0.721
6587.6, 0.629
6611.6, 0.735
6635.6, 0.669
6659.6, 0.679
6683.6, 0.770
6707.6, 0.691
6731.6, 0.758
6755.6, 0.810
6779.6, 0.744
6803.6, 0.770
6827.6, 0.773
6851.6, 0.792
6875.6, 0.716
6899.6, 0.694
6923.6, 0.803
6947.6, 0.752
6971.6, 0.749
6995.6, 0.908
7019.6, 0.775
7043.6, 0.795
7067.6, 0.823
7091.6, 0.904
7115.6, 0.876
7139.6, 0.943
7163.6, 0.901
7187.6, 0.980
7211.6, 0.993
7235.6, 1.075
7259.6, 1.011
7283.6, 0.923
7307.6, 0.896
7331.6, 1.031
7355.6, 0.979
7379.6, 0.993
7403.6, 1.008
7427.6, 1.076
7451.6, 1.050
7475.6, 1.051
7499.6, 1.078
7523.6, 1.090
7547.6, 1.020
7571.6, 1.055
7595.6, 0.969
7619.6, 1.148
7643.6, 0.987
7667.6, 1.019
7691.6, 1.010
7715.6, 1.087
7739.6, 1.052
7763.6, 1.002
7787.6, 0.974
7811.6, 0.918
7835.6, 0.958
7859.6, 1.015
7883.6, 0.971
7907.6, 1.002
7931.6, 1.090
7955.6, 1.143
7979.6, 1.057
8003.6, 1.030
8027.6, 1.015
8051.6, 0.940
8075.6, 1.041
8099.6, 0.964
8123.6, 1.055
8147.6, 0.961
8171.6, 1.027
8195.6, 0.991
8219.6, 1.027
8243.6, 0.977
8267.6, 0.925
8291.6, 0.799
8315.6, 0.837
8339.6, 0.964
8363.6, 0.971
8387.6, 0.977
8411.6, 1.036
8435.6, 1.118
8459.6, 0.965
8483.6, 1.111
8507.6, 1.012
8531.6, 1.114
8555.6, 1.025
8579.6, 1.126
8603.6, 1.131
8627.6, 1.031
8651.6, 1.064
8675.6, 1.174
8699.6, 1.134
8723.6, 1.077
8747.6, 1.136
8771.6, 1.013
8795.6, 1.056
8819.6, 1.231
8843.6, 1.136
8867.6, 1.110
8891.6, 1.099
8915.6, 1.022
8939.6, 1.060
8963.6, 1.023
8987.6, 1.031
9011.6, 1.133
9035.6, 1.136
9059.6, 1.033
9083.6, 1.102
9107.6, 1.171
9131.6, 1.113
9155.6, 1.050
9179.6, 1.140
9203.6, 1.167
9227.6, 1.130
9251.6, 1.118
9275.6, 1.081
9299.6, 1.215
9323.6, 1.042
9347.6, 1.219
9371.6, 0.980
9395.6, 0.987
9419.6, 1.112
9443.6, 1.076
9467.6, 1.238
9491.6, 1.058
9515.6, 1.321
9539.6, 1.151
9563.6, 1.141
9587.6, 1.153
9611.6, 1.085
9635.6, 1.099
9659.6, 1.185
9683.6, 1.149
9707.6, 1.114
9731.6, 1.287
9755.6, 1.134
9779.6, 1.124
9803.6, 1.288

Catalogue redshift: 0.60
